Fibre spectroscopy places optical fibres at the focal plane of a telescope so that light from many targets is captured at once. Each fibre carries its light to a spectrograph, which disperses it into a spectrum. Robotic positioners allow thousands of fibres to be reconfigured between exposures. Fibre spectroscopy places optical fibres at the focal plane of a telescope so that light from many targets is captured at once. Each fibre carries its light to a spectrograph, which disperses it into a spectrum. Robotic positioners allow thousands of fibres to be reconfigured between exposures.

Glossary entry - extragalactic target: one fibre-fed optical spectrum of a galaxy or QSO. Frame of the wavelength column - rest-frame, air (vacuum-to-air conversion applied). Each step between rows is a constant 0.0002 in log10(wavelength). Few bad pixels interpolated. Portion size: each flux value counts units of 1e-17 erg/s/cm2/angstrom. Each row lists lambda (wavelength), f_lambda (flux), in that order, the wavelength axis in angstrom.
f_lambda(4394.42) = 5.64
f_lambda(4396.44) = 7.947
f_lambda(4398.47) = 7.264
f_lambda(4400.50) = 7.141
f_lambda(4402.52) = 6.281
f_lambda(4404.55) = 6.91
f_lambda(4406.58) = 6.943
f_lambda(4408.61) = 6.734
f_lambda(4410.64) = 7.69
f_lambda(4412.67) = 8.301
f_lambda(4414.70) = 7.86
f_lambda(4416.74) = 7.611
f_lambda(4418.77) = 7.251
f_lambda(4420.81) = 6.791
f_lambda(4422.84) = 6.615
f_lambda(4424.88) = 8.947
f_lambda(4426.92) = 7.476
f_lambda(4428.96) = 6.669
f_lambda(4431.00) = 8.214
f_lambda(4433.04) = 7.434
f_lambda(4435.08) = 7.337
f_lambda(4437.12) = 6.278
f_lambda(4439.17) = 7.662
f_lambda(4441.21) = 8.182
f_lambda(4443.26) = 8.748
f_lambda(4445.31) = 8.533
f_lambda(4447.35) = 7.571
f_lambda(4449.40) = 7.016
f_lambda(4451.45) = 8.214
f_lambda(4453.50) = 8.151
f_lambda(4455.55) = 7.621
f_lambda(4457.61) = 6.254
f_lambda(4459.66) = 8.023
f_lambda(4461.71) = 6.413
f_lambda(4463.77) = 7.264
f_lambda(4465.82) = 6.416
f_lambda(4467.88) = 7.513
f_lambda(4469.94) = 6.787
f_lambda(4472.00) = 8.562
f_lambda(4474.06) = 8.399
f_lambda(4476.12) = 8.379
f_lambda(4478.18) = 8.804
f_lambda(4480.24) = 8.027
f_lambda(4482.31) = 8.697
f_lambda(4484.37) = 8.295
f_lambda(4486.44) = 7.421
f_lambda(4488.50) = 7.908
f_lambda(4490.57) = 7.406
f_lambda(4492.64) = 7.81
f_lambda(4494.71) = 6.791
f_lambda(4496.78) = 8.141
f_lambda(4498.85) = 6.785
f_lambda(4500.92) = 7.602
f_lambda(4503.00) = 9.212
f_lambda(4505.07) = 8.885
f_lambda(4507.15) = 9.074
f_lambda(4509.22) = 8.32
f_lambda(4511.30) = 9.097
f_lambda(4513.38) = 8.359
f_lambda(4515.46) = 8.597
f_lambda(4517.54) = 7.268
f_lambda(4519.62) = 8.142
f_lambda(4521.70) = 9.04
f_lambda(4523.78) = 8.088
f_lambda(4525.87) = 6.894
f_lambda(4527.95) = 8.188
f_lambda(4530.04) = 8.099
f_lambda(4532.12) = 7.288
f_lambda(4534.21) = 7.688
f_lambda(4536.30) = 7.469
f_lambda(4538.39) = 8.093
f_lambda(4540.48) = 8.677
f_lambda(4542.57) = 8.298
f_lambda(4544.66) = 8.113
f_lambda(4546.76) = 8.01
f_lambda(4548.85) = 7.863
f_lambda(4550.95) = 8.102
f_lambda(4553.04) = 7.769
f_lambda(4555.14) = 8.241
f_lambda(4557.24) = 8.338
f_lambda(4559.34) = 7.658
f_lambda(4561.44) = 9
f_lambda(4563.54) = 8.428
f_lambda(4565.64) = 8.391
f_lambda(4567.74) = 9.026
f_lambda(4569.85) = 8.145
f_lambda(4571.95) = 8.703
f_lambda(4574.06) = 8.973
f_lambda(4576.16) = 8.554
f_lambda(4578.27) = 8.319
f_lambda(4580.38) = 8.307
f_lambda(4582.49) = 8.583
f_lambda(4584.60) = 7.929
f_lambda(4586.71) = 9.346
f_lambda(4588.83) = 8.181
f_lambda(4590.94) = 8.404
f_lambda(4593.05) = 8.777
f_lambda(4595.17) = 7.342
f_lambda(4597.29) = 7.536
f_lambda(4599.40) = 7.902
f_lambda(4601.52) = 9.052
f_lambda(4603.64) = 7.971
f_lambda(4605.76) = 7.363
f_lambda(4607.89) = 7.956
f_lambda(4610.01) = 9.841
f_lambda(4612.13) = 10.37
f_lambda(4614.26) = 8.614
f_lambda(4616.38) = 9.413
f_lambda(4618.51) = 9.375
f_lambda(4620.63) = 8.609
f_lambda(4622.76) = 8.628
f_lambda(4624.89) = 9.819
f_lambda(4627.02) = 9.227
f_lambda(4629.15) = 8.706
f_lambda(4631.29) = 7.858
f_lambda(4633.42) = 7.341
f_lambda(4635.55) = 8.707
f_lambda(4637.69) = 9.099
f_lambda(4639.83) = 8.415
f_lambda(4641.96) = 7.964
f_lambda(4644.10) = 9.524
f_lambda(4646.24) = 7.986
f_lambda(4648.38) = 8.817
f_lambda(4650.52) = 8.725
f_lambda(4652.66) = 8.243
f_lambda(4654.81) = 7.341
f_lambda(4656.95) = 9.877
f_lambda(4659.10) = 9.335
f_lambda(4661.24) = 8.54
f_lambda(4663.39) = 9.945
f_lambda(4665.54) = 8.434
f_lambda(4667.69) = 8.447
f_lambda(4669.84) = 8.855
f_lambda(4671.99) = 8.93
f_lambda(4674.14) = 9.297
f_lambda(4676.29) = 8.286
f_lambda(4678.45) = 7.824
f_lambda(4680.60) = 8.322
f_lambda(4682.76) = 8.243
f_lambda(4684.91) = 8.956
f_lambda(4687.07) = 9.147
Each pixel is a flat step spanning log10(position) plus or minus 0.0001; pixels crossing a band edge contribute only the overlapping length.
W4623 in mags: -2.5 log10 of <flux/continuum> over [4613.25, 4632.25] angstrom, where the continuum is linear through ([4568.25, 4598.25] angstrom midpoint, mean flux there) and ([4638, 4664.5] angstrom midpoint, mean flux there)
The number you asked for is -0.04 mag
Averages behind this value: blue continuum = 8.38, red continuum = 8.74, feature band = 8.92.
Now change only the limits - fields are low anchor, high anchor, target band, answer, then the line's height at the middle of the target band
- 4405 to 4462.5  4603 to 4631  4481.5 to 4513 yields -0.01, 8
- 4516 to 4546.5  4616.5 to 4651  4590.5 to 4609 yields 0.06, 8.45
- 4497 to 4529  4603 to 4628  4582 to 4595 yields 0.04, 8.76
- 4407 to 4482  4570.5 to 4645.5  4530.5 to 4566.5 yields 0.02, 8.23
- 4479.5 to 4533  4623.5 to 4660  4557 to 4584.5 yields -0.02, 8.34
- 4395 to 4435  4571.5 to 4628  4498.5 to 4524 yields -0.05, 8.02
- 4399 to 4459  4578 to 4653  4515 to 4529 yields 0.00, 8.02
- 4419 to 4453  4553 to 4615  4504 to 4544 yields -0.01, 8.1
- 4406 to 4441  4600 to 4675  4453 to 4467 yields 0.08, 7.65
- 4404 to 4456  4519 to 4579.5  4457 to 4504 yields 0.02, 7.84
